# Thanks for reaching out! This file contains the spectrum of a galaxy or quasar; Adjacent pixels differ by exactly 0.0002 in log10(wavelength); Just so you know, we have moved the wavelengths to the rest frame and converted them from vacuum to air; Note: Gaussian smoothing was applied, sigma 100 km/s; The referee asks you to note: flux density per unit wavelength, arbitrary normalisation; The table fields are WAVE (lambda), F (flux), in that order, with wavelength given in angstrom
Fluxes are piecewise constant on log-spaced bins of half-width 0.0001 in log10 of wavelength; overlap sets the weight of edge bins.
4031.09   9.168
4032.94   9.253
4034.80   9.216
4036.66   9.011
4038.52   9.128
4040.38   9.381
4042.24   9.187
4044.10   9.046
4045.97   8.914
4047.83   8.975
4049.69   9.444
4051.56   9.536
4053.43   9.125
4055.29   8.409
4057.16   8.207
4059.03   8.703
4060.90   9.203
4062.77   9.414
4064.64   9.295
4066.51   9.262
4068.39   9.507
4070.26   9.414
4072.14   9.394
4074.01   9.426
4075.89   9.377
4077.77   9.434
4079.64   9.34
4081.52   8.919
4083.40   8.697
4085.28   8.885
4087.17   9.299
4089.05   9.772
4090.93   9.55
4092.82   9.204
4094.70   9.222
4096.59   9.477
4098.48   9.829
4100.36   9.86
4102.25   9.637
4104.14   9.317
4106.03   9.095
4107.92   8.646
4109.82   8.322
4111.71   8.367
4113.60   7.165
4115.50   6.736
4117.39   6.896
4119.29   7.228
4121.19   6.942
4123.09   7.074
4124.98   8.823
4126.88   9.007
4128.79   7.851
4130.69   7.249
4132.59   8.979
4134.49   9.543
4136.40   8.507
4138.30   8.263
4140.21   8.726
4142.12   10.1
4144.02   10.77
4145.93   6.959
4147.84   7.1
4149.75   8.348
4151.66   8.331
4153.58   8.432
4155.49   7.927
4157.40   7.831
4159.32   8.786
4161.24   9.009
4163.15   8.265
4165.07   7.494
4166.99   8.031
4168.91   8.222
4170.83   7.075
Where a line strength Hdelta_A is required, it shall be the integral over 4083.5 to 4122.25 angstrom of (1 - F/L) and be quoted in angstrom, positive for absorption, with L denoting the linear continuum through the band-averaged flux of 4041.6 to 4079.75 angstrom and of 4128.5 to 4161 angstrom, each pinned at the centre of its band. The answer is 0.7 angstrom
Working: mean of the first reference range 9.17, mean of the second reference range 8.48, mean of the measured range 8.66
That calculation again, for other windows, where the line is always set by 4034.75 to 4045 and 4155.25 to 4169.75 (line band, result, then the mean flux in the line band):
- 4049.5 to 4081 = -0.83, 9.2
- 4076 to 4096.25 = -1.03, 9.25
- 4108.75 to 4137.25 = 1.99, 7.91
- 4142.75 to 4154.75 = -0.07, 8.37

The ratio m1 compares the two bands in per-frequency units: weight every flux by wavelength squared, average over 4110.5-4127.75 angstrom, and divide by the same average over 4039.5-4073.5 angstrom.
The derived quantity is 0.86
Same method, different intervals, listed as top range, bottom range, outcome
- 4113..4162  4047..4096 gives 0.92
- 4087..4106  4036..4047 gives 1.07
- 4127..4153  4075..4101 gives 0.94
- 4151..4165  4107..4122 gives 1.13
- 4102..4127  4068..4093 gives 0.88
